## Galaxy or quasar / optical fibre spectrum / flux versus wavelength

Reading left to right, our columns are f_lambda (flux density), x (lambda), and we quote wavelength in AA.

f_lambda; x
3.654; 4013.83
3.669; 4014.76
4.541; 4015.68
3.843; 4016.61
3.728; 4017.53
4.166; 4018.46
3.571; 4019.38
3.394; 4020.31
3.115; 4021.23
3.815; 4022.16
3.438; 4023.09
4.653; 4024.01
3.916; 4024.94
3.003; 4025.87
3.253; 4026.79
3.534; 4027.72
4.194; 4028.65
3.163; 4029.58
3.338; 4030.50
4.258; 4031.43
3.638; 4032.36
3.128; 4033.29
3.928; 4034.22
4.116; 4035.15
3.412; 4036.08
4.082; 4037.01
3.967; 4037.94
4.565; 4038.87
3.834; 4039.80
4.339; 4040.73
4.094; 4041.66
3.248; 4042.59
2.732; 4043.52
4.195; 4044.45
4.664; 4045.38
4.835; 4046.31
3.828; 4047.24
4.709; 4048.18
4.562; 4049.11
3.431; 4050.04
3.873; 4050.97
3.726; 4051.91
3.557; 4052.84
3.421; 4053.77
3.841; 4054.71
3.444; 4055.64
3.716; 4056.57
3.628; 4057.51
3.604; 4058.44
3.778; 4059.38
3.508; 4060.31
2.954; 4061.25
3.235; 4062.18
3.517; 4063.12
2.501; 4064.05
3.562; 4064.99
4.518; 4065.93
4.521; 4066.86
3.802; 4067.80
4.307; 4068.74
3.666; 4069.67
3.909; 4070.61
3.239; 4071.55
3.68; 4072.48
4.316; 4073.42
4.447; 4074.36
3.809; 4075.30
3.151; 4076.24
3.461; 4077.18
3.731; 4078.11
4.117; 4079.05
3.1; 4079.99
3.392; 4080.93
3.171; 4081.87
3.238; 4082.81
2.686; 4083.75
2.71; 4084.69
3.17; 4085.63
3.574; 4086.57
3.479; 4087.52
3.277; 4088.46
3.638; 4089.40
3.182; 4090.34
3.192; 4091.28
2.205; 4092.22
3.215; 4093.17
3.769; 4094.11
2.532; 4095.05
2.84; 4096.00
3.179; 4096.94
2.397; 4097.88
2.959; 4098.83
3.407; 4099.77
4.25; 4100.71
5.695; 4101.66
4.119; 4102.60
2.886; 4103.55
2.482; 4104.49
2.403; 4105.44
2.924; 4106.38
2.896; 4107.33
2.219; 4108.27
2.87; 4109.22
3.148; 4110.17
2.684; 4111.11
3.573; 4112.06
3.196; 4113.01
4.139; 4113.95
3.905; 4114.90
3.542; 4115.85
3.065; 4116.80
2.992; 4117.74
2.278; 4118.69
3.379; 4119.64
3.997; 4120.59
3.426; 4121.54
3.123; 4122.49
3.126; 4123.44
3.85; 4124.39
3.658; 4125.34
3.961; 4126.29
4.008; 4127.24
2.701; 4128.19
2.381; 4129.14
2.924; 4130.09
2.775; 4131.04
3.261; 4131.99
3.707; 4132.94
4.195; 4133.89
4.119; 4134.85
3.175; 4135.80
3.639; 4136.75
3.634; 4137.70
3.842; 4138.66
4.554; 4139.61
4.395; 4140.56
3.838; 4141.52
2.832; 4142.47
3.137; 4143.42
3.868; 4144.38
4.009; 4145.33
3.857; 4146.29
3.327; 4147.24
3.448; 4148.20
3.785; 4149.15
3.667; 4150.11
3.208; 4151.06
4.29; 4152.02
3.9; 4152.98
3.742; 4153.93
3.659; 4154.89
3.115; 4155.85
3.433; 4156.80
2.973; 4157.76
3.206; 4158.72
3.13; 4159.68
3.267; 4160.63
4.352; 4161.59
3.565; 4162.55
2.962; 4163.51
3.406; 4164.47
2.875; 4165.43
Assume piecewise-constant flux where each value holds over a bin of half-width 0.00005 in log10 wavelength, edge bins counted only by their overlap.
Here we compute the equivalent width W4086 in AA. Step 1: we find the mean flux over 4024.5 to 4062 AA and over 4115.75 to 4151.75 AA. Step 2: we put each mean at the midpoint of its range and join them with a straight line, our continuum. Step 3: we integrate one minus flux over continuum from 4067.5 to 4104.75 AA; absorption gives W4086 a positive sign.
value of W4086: 2.1 AA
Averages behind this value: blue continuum 3.77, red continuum 3.5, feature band 3.44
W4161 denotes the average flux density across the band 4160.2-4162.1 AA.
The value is 3.81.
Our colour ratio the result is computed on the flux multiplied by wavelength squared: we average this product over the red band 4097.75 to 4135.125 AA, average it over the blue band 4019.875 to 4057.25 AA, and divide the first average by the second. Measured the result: 0.91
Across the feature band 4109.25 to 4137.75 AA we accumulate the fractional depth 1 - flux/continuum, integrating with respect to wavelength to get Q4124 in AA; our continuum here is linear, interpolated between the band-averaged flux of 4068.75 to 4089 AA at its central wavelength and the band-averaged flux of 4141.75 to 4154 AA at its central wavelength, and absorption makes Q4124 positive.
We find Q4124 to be 1.7 AA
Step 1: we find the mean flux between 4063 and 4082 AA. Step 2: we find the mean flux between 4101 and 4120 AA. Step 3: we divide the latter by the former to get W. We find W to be 0.87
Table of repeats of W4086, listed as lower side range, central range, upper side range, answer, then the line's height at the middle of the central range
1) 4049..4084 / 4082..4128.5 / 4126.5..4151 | 4.5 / 3.59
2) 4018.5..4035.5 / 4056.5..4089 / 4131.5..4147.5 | 1.1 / 3.68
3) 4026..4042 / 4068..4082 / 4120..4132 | -0.5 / 3.59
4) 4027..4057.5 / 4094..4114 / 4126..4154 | 2.8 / 3.69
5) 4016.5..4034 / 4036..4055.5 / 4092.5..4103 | -2.0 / 3.59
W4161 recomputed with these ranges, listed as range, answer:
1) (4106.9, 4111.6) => 2.77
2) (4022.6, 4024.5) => 4.04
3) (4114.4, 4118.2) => 3.38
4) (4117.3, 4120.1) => 2.88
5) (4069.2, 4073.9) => 3.77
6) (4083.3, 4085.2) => 2.71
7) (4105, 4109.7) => 2.66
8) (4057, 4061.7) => 3.49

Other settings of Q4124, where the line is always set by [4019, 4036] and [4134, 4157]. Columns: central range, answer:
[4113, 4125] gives 0.9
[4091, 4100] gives 1.8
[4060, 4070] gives 0.0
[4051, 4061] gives 0.1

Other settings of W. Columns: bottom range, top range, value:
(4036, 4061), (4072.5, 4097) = 0.86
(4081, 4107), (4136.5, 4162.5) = 1.13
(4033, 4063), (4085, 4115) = 0.84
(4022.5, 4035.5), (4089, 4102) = 0.89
